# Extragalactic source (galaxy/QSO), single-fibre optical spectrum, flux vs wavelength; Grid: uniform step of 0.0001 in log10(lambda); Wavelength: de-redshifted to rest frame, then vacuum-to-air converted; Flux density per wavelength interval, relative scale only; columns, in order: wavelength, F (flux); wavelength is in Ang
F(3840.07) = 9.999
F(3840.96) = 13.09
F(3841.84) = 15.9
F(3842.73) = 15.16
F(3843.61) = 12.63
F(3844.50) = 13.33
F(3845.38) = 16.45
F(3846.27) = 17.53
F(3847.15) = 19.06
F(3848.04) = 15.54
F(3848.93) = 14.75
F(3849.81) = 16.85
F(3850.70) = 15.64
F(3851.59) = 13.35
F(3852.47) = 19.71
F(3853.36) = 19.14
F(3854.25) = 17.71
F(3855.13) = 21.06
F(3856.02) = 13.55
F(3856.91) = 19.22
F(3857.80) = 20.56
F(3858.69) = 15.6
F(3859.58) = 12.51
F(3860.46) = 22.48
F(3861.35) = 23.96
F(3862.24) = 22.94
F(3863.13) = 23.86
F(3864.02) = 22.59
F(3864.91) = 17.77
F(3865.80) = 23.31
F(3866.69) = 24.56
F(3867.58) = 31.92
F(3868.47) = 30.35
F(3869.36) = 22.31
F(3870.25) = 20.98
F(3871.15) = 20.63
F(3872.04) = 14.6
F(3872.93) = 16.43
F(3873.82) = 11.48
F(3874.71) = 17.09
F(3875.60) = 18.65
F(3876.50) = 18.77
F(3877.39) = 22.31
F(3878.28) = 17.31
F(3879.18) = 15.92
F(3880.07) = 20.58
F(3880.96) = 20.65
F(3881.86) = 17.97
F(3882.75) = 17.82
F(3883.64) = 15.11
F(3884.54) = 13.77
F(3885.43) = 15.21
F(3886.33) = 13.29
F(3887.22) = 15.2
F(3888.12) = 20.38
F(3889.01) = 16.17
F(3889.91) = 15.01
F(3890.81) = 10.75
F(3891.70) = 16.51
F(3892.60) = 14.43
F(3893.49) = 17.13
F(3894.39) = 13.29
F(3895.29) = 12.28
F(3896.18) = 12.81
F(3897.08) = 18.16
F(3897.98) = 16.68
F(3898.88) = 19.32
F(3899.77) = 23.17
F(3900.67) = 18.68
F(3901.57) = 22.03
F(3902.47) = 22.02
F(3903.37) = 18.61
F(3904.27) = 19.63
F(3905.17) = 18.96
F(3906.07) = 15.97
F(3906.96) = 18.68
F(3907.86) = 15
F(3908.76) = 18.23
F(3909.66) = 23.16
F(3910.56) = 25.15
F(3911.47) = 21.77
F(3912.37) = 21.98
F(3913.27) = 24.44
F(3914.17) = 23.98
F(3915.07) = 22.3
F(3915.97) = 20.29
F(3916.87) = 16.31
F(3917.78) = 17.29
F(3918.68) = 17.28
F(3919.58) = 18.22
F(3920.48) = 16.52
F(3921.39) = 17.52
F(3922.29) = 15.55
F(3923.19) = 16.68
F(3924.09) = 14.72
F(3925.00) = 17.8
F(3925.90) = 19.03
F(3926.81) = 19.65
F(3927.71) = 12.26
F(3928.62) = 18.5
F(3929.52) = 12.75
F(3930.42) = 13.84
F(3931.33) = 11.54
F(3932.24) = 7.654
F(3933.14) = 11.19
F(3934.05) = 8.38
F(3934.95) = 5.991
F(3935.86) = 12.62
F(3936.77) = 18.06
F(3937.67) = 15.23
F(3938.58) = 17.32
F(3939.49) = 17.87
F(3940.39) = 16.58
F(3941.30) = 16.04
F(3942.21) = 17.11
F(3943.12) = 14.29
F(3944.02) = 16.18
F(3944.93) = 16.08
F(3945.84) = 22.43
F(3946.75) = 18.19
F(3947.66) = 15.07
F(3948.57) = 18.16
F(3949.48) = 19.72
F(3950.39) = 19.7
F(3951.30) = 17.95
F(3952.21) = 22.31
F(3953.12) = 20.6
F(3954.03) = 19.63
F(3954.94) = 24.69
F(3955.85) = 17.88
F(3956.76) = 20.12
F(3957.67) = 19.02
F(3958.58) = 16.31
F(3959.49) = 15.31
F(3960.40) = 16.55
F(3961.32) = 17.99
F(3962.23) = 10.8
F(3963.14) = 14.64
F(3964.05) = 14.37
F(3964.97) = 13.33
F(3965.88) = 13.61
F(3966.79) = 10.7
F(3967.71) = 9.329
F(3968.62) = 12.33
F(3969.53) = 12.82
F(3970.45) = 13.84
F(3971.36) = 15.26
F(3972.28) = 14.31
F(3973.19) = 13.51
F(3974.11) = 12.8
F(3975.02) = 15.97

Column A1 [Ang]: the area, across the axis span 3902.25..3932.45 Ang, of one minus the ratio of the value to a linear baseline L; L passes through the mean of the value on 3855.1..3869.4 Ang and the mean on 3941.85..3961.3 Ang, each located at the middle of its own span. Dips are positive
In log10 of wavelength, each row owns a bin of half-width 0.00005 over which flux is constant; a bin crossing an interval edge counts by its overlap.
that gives 2.5 Ang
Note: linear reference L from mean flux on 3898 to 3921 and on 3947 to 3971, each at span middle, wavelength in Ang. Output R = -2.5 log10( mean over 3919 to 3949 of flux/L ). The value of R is 0.18 mag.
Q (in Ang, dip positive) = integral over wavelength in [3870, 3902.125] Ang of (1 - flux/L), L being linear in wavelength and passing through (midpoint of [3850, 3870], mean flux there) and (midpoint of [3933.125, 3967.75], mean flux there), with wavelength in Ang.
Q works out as 4.0 Ang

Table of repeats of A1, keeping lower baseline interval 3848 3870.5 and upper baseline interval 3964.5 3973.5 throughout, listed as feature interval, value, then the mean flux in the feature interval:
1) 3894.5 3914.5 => -2.7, 19.4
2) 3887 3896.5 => 1.6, 14.9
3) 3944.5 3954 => -3.3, 19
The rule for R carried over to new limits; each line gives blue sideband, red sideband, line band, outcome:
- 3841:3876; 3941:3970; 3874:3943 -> 0.040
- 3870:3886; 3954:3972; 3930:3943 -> 0.178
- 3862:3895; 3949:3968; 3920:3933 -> 0.158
